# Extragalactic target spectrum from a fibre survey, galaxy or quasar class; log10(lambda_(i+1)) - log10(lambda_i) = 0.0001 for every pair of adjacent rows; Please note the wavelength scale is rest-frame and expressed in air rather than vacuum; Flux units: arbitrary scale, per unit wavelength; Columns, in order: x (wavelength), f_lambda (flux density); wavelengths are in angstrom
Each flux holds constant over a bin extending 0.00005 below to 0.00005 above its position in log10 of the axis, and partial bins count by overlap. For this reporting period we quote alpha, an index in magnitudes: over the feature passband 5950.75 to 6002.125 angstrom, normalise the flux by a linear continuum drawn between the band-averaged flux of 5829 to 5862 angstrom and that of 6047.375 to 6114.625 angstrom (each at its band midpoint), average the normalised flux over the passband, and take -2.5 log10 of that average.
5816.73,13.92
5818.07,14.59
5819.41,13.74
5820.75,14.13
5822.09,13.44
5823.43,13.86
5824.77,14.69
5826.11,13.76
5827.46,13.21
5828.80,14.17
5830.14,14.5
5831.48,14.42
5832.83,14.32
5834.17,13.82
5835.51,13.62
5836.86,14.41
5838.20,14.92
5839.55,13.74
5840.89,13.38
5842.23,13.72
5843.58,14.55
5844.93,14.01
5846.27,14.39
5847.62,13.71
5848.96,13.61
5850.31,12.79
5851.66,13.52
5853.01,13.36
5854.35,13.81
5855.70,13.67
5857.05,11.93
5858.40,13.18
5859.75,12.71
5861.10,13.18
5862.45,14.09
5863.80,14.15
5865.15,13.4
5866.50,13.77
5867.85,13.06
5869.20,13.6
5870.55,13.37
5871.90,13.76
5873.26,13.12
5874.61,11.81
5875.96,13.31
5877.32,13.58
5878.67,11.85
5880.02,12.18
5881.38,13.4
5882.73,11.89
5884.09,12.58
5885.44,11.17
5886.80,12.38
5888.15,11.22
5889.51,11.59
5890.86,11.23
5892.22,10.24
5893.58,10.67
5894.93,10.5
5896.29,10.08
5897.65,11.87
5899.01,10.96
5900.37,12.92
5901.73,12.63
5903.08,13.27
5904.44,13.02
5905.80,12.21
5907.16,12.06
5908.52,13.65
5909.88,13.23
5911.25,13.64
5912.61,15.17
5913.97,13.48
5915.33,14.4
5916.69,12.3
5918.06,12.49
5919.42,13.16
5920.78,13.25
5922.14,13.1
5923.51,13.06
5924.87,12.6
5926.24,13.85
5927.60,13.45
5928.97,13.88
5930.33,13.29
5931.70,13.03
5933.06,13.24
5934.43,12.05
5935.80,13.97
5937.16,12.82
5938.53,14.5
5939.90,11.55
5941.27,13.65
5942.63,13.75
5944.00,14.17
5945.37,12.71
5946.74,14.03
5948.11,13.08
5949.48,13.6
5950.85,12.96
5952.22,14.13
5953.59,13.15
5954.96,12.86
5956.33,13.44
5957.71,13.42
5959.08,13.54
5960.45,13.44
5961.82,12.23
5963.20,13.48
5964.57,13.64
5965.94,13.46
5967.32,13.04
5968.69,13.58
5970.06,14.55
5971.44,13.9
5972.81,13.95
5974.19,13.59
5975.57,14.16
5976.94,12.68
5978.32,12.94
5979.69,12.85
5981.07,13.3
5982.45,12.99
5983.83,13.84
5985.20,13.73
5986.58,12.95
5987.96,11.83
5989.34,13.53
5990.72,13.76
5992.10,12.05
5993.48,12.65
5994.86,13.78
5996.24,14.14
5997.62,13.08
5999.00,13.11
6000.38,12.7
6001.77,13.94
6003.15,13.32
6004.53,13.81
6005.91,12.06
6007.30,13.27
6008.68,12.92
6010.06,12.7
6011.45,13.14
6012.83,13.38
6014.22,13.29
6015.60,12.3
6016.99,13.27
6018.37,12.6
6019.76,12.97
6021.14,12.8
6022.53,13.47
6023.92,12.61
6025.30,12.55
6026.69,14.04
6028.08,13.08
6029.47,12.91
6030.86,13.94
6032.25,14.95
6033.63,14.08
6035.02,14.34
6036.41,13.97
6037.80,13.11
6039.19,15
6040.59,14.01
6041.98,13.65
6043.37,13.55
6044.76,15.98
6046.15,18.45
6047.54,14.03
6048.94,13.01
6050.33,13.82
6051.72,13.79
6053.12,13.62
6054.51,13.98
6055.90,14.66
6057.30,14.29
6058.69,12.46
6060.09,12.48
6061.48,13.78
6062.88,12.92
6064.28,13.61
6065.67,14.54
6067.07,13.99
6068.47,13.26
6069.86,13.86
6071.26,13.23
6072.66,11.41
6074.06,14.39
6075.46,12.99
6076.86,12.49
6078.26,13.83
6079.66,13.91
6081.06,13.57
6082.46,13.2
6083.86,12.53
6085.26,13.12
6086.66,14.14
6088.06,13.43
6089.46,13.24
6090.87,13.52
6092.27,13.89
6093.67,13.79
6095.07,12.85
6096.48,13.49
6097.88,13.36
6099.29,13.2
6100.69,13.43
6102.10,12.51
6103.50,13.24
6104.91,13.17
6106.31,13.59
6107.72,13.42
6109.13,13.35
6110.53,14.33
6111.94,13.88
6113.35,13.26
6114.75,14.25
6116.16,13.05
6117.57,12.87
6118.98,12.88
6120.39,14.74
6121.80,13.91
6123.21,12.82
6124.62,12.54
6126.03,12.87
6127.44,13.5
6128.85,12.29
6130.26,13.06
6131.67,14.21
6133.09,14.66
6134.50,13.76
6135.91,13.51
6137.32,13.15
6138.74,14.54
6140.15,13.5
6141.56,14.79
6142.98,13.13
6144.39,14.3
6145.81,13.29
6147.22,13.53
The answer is 0.02 mag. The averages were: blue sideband 13.7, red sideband 13.5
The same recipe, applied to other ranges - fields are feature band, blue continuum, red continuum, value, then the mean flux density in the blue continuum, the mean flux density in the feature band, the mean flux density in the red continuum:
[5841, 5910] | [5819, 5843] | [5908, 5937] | 0.077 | 14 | 12.7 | 13.3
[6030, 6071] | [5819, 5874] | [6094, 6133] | -0.046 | 13.7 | 14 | 13.4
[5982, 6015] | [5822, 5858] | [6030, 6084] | 0.053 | 13.8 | 13.2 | 13.8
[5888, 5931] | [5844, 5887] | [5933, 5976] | 0.058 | 13.2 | 12.6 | 13.4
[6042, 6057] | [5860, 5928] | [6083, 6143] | -0.095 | 12.7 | 14.4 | 13.5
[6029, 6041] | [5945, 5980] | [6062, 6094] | -0.050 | 13.4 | 14.1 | 13.4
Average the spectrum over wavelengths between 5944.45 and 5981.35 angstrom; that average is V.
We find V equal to 13.4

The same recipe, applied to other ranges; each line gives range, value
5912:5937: 13.3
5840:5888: 13.2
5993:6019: 13.1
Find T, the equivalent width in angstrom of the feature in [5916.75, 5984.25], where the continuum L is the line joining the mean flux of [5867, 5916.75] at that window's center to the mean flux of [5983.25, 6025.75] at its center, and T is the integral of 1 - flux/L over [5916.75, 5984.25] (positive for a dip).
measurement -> -2.79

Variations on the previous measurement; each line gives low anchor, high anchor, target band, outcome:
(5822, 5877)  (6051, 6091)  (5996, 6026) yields 1.0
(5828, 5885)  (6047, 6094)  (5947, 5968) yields 0.3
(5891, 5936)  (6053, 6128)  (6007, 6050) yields -1.6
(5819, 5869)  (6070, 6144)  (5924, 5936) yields 0.4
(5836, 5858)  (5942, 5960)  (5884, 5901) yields 2.9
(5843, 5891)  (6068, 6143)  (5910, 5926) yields -0.3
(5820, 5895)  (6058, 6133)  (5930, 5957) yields -0.1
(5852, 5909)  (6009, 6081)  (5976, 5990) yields 0.1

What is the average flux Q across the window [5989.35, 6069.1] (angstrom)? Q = 13.6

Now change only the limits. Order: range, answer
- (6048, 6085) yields 13.4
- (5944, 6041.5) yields 13.3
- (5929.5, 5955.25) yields 13.3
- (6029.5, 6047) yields 14.5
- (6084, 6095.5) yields 13.5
